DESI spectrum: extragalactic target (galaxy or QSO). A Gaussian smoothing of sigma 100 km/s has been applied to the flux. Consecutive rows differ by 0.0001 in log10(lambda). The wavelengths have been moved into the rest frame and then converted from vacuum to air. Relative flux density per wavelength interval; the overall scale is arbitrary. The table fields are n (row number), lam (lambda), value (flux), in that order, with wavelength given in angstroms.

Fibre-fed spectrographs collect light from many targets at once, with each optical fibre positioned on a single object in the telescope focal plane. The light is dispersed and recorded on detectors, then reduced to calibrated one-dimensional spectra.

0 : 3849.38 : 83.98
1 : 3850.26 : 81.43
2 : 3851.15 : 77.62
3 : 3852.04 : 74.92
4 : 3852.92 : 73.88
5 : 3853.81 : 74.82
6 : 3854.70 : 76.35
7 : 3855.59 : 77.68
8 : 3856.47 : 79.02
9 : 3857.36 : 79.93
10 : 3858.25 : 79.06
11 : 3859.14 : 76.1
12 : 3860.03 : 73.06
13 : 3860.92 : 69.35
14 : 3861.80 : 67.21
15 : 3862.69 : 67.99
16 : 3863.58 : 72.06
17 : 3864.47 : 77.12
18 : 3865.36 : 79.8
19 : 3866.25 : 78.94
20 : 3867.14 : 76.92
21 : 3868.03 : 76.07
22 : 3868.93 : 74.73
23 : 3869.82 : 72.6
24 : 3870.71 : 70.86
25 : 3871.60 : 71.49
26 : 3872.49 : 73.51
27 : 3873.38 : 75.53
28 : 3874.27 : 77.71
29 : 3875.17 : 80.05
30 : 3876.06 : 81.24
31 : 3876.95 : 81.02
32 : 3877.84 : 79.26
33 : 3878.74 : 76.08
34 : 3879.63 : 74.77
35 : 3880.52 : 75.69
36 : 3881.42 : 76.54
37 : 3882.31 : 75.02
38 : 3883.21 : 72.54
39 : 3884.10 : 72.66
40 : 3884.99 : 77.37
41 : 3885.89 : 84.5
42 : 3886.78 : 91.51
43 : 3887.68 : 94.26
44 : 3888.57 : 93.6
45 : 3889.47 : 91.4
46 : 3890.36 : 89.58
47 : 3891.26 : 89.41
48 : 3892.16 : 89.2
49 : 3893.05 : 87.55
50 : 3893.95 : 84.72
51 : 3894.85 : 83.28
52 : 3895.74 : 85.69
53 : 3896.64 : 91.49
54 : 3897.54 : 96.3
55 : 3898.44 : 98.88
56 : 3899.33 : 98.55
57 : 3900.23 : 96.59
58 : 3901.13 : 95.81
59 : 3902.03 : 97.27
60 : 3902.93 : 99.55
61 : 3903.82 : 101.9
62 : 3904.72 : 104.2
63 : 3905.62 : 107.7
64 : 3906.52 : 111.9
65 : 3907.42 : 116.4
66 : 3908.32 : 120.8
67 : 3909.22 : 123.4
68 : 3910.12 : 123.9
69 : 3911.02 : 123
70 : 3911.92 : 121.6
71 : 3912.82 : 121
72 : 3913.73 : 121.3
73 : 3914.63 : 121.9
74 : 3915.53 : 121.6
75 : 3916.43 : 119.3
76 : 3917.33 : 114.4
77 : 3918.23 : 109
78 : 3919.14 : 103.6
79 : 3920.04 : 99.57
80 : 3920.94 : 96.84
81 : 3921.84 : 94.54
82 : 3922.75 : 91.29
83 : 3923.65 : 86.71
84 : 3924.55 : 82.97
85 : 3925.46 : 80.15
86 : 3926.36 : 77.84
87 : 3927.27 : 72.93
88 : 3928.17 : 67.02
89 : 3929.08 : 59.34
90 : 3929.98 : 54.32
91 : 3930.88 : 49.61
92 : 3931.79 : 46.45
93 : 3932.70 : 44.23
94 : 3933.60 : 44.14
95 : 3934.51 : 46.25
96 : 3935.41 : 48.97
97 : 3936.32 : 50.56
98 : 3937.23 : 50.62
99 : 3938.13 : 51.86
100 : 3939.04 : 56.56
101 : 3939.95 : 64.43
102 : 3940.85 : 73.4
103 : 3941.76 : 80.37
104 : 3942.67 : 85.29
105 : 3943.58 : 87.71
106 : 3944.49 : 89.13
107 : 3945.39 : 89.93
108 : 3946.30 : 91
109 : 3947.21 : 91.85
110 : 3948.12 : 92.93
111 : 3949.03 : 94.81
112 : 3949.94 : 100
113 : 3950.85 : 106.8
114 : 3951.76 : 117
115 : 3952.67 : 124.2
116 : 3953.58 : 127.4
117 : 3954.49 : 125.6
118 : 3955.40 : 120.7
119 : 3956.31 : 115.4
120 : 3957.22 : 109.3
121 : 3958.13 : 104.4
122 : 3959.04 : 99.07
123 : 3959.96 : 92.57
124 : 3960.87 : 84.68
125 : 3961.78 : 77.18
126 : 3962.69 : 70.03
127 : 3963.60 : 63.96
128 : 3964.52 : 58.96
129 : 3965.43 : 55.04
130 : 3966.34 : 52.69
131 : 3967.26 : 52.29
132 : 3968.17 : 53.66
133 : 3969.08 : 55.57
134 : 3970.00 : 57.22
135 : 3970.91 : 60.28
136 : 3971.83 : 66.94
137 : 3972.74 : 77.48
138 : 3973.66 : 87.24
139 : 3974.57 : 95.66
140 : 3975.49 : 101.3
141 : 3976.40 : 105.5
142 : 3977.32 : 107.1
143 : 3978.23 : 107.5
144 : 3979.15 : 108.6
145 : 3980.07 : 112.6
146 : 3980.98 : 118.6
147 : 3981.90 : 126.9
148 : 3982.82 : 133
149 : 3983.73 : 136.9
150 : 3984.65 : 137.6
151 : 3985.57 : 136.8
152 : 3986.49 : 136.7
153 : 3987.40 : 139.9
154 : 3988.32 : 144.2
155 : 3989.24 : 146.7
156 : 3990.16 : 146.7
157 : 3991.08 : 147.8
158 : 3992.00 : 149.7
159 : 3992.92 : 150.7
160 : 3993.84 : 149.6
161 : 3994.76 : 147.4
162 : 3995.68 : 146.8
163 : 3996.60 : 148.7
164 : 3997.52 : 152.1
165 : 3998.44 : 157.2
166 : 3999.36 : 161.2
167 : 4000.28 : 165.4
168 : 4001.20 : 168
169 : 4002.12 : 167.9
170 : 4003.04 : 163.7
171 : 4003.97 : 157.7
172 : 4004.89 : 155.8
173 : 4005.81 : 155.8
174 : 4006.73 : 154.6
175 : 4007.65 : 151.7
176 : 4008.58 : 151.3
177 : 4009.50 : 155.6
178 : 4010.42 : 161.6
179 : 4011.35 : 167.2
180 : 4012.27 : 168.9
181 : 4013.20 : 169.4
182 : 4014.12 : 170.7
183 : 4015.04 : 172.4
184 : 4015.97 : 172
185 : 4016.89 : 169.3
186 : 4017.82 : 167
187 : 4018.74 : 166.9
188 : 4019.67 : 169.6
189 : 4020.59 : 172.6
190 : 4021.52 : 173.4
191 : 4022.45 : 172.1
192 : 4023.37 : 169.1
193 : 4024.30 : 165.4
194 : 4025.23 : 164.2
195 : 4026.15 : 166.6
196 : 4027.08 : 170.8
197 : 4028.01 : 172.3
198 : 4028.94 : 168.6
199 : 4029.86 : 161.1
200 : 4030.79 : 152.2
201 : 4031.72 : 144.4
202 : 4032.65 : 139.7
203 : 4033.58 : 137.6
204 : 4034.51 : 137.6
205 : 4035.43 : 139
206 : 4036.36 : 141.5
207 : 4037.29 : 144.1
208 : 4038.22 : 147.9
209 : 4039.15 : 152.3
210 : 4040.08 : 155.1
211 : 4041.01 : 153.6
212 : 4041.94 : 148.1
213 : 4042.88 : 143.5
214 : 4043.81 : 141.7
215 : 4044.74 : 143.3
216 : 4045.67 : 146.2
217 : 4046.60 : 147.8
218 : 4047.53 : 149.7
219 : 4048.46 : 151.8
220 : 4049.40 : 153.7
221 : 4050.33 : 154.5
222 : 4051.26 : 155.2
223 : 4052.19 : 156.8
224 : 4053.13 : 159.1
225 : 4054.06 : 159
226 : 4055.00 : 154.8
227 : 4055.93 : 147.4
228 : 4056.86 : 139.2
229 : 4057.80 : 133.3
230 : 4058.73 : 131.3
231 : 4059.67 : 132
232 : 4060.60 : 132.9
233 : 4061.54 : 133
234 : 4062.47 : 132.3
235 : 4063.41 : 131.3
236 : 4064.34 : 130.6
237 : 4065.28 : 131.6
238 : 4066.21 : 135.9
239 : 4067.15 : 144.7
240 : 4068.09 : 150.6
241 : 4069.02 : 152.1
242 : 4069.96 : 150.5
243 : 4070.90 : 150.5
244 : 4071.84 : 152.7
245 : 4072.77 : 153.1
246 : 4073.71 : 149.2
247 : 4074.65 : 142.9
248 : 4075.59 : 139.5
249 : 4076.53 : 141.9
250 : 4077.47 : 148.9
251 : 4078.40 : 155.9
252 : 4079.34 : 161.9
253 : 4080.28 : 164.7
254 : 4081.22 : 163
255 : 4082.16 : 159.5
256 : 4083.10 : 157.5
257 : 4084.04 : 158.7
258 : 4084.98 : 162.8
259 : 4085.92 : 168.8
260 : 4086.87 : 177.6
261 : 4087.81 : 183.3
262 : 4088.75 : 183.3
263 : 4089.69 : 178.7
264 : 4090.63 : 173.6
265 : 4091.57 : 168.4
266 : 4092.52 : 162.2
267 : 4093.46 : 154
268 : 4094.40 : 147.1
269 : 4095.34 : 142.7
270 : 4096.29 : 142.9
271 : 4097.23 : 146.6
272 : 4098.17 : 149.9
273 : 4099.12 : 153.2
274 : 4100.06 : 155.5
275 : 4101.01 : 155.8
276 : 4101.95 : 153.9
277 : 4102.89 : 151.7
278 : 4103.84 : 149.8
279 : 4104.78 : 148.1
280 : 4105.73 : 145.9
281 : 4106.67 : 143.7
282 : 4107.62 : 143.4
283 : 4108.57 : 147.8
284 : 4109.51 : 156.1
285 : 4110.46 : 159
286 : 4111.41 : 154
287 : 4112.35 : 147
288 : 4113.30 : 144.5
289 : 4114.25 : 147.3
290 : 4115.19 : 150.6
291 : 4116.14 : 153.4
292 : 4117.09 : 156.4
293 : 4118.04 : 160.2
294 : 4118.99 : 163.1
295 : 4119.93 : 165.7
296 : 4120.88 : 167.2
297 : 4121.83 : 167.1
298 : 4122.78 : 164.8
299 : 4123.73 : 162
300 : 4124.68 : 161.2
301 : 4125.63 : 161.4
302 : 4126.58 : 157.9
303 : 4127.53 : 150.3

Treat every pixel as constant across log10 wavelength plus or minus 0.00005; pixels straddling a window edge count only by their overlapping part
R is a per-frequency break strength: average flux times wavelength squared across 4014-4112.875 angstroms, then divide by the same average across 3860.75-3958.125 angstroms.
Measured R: 1.88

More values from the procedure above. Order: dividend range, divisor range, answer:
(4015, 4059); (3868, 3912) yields 1.85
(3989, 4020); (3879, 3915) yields 1.73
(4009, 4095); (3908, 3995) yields 1.69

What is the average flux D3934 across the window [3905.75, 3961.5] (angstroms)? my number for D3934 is 91.7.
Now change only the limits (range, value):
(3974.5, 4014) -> 144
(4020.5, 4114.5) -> 152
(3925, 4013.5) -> 107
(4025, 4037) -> 153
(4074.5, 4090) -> 162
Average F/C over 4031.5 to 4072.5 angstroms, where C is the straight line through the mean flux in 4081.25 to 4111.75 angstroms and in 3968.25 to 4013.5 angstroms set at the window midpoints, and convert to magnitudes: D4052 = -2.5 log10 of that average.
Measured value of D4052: 0.02 mag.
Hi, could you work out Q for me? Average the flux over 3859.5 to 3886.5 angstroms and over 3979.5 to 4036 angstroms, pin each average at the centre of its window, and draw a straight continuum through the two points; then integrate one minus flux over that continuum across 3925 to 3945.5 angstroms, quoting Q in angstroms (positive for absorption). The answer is 8.9 angstroms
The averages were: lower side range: 75.5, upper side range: 155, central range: 63.5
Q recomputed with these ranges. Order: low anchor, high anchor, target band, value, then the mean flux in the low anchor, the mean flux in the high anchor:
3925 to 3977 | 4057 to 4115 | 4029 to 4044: -2.72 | 78.3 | 151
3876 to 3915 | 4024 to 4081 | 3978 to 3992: -0.81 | 95.6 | 148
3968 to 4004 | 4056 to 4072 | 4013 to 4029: -4.57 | 126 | 139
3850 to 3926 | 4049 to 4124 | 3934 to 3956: 4.44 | 89.3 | 153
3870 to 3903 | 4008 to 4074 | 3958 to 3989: 7.20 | 84.4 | 153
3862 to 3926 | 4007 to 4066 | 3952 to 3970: 5.09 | 91.9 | 153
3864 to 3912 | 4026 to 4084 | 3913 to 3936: 4.27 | 89.1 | 148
